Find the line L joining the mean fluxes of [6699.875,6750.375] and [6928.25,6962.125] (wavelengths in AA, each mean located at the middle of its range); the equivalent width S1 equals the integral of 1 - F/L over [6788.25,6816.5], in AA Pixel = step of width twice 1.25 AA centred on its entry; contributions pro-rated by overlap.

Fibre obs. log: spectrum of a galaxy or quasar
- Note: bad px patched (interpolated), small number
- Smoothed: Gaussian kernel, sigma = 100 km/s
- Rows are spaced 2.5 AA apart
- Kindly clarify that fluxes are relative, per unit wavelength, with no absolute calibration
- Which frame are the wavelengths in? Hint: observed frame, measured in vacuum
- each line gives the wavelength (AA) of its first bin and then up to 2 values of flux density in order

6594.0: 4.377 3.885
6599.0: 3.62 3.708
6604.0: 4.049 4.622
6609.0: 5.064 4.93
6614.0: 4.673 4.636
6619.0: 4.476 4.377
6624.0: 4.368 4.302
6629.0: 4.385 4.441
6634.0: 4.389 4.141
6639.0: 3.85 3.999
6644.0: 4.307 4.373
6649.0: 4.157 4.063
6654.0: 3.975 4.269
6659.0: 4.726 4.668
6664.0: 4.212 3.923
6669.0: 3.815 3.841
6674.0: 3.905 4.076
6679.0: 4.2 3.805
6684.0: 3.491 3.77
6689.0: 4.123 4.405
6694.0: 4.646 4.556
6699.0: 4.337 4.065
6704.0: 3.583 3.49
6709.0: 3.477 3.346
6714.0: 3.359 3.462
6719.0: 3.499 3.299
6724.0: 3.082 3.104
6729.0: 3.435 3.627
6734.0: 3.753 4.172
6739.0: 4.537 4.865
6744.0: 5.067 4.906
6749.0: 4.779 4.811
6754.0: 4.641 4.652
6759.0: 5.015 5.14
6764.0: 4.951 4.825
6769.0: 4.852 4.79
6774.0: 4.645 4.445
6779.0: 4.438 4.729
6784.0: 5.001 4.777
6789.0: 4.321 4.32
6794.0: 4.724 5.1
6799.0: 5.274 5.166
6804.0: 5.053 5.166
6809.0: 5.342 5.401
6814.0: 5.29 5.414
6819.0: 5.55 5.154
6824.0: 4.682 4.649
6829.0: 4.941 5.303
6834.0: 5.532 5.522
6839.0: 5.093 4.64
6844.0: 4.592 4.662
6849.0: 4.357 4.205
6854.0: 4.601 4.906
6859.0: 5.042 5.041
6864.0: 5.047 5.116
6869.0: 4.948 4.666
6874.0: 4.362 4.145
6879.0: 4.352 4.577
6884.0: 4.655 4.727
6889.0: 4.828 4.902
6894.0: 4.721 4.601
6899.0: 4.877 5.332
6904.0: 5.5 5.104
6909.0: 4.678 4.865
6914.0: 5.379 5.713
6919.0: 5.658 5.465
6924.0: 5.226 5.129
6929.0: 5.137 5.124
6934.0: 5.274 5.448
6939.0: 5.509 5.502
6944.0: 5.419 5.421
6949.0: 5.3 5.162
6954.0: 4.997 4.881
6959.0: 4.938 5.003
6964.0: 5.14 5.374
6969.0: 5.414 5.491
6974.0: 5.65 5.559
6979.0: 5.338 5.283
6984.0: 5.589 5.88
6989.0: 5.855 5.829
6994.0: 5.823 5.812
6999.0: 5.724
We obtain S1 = -4.6 AA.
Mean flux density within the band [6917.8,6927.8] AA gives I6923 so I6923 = 5.37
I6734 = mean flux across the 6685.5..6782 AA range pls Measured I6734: 4.22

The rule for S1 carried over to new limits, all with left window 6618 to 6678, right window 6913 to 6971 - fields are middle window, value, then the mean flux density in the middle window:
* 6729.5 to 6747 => 0.7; 4.36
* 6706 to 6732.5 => 6.5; 3.37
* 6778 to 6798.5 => 0.1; 4.7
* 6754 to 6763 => -0.5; 4.9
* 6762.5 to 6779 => -0.3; 4.73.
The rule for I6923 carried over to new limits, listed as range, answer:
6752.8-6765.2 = 4.88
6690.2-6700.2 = 4.48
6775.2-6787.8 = 4.68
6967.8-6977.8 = 5.53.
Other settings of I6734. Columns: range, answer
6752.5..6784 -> 4.77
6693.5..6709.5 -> 4.02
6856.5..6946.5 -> 5.03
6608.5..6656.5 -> 4.35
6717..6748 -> 3.94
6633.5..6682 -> 4.14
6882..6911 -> 4.89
